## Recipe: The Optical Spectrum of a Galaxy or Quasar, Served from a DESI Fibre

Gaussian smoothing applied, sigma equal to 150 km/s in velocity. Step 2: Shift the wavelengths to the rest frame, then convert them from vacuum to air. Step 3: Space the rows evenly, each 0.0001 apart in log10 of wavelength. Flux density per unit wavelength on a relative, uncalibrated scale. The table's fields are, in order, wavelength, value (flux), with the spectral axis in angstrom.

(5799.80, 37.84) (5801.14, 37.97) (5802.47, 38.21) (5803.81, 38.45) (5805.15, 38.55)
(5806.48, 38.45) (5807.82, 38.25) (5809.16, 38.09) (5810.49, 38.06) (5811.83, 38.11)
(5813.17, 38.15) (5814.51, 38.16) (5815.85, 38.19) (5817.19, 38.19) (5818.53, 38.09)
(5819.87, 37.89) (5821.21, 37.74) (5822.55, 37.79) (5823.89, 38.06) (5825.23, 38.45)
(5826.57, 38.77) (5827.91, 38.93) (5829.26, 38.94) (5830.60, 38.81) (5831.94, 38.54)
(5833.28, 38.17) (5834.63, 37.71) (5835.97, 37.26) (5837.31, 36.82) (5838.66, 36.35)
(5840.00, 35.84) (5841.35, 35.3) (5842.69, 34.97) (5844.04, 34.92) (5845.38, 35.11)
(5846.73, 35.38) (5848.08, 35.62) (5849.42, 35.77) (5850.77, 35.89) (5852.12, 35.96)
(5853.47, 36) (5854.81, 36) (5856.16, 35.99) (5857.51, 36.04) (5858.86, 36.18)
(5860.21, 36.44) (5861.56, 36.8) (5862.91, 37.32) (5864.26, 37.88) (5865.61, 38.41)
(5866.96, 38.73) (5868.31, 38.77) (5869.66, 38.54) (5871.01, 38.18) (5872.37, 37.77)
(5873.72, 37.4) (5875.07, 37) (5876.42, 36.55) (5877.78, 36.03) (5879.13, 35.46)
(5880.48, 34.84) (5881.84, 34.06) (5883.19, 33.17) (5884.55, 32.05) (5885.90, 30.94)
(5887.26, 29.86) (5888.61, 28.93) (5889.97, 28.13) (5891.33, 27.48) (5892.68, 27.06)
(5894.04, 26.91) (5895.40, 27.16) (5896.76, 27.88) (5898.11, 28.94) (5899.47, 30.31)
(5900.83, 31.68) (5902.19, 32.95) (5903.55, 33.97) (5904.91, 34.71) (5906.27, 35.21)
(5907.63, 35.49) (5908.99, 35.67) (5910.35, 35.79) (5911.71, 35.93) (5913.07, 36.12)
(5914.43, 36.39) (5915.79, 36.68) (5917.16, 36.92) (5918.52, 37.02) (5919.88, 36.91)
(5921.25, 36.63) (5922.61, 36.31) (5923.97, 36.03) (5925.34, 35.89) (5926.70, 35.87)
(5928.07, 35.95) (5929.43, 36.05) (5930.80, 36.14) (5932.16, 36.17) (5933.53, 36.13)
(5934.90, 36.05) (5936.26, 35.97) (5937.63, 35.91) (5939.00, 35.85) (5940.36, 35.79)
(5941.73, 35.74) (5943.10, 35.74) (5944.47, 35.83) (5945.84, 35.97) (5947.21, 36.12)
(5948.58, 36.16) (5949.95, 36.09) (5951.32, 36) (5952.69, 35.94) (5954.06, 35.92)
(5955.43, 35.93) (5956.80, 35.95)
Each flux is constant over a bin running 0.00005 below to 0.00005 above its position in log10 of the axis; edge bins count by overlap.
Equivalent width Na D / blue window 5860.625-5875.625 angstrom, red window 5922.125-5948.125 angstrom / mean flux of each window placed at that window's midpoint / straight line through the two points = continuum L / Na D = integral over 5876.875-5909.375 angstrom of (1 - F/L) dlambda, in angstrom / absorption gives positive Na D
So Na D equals 4.8 angstrom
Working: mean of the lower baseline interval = 37.9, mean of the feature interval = 31.6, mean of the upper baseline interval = 36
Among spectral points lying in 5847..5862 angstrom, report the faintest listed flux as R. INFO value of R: 35.62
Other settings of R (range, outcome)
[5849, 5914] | 26.91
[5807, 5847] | 34.92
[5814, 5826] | 37.74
